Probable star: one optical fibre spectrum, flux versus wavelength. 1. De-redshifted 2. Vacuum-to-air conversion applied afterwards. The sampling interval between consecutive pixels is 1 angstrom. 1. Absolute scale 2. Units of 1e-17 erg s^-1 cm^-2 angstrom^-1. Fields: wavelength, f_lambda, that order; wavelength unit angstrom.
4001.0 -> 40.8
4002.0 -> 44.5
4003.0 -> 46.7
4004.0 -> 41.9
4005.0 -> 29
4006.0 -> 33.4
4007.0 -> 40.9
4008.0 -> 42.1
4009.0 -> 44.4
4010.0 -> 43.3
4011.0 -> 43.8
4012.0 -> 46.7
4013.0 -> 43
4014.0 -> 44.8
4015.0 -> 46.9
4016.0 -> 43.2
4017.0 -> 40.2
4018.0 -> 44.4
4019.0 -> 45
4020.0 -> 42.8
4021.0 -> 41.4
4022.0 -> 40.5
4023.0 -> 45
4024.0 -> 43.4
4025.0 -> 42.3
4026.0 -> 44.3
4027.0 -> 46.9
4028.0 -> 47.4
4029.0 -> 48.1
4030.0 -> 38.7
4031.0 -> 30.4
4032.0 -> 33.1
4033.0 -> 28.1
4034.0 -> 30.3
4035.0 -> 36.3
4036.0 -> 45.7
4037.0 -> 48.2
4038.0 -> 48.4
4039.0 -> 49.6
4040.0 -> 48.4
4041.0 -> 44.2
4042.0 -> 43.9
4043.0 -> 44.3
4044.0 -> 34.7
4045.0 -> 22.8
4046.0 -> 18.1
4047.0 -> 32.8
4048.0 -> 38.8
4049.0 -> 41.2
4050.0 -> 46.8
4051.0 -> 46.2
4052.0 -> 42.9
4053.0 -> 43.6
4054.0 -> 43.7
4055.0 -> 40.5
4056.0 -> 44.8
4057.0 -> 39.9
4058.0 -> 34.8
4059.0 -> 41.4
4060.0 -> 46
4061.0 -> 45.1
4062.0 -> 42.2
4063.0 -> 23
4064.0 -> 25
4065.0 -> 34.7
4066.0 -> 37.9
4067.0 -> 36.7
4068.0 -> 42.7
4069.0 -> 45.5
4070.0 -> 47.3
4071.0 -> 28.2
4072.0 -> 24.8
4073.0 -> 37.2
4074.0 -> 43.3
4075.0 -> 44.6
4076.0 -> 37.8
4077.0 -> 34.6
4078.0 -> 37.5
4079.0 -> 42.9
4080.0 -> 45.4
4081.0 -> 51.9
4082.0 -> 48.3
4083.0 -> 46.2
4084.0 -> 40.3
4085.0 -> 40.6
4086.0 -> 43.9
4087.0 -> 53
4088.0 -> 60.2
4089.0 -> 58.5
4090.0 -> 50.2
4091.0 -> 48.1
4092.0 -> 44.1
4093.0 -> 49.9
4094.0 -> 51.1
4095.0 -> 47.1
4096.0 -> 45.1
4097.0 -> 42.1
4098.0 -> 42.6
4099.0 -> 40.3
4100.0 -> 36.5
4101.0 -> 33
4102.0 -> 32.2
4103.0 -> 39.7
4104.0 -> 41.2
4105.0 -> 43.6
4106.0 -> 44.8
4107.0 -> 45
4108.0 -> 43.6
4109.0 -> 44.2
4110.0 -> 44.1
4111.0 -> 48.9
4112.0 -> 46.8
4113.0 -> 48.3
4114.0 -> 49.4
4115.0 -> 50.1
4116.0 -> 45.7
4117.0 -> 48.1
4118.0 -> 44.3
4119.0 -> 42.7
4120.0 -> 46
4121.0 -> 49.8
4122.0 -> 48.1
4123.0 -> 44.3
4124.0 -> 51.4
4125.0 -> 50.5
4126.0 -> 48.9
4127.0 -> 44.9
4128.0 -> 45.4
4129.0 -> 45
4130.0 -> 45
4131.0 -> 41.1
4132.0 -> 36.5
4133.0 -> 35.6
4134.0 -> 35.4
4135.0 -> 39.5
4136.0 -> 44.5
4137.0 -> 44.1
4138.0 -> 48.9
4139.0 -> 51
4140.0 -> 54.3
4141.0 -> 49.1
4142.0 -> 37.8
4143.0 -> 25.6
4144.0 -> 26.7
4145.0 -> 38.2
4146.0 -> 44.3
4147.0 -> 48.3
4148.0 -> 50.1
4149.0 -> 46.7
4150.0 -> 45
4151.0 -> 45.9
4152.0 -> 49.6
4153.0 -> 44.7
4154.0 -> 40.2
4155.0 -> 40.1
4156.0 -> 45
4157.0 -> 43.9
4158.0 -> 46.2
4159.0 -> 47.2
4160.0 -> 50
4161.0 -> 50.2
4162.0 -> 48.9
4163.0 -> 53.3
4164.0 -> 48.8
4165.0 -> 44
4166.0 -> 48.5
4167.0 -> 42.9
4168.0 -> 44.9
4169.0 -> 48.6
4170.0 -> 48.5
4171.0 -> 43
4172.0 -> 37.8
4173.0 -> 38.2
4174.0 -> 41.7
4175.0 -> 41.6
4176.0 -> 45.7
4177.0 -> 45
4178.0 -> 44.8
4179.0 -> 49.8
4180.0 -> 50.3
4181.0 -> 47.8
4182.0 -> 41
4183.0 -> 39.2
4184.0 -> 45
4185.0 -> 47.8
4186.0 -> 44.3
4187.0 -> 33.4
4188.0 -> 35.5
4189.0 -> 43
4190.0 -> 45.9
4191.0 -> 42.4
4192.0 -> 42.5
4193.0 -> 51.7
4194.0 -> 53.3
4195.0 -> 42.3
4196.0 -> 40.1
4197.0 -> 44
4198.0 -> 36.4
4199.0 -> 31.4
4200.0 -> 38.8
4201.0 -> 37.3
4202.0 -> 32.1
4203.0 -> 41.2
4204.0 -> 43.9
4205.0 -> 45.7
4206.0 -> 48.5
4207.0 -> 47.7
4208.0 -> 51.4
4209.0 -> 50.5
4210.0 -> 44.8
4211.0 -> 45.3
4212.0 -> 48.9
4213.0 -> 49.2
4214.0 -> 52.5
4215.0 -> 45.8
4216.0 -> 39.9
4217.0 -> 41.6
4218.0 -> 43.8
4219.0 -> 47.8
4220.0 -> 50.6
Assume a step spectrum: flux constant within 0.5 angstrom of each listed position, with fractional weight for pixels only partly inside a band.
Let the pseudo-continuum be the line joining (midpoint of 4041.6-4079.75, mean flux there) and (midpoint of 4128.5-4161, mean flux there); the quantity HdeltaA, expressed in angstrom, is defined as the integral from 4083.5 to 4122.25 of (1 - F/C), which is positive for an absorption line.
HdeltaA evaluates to -4.3 angstrom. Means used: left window 38.4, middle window 45.4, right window 43.4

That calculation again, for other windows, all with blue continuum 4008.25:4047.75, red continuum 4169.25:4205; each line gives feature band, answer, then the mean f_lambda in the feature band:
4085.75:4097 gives -2.2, 49.9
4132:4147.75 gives 0.2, 41.5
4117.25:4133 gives -1.2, 45.3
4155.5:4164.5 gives -1.2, 48.2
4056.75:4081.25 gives 1.7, 38.7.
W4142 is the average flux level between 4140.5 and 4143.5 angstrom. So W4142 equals 37.5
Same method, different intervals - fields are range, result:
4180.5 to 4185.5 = 44.2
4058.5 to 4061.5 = 44.2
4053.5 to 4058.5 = 40.7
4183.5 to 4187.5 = 42.6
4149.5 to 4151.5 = 45.5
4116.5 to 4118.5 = 46.2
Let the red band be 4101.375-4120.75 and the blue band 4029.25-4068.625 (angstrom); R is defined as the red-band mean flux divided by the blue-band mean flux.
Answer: 1.1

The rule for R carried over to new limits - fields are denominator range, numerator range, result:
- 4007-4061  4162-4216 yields 1.07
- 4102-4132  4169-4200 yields 0.95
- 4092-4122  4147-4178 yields 1.03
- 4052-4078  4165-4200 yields 1.12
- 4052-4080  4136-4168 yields 1.16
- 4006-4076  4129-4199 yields 1.08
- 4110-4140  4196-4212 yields 0.94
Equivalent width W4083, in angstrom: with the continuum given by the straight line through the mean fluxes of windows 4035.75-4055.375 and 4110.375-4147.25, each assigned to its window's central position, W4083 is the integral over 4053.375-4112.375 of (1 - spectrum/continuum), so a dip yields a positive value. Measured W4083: 0.5 angstrom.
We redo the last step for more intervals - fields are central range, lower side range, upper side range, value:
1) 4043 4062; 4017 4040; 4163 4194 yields 1.4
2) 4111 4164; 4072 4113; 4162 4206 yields -1.6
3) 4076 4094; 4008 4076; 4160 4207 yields -2.2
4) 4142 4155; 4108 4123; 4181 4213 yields 1.0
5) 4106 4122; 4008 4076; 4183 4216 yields -1.7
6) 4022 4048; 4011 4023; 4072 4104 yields 2.3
